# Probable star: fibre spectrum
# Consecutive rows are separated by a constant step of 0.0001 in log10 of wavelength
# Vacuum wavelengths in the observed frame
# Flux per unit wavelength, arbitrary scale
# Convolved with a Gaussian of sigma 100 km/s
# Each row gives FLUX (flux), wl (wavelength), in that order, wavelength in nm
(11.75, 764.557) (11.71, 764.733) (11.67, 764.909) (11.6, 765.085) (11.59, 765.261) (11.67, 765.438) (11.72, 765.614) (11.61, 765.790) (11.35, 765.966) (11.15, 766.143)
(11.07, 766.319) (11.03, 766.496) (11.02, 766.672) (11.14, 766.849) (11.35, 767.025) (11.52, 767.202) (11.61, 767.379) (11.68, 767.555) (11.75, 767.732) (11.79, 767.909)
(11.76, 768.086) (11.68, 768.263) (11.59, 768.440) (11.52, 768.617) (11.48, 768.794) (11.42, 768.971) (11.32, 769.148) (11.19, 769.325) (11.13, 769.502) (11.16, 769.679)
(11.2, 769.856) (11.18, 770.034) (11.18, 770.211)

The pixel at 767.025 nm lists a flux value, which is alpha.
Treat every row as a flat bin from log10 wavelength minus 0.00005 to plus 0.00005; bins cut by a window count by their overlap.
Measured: 11.35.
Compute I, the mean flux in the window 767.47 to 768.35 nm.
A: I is 11.7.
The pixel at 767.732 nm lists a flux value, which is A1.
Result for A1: 11.75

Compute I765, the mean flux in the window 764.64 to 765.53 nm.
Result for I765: 11.6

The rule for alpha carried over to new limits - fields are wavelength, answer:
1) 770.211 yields 11.18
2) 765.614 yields 11.72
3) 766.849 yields 11.14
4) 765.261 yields 11.59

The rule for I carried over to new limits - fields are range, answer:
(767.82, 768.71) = 11.7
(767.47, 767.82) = 11.7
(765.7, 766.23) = 11.4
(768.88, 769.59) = 11.3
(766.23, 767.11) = 11.1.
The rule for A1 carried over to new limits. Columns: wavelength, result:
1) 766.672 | 11.02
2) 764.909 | 11.67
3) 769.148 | 11.32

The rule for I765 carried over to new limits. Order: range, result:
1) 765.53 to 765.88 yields 11.7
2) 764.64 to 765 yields 11.7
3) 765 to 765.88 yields 11.6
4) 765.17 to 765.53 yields 11.6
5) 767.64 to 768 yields 11.7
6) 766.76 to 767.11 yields 11.2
